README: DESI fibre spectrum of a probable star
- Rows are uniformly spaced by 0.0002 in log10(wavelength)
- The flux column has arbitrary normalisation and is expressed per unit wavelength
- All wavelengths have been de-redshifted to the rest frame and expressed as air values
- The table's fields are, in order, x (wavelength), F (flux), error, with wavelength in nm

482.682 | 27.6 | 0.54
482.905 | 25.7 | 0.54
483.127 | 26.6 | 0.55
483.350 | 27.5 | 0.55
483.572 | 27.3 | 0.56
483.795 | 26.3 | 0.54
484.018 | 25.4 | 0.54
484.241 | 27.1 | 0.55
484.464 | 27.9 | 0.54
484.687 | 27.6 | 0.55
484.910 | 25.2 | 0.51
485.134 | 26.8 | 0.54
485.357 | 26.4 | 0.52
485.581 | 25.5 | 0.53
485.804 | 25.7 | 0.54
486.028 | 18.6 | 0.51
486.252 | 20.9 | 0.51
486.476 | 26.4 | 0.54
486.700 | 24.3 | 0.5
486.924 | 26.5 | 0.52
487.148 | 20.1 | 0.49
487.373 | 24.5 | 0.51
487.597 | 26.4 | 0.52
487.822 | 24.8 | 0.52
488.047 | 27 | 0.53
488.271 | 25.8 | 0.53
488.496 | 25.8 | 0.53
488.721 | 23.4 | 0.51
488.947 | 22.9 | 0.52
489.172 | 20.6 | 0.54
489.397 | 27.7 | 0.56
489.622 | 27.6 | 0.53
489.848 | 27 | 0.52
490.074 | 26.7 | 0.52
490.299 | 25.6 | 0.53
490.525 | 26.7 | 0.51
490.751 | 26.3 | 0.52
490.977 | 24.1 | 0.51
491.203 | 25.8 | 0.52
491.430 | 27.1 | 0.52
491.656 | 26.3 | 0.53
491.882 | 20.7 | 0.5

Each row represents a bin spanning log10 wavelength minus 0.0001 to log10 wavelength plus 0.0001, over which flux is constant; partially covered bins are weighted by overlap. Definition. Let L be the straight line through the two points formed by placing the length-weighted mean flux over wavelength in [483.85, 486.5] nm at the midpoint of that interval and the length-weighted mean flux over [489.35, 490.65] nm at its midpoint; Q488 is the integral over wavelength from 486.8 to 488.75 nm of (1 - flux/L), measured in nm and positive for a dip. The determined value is 0.08 nm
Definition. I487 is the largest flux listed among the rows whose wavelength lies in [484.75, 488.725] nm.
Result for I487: 27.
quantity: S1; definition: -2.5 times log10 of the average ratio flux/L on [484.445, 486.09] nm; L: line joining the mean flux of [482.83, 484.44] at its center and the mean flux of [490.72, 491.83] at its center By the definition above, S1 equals 0.04 mag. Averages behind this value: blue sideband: 26.7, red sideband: 25.6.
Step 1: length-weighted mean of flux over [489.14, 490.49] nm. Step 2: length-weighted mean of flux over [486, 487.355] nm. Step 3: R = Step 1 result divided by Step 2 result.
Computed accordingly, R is 1.13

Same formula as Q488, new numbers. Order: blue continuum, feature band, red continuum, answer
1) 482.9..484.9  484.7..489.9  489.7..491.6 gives 0.331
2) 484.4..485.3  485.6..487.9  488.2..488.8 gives 0.177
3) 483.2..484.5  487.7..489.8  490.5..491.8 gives 0.085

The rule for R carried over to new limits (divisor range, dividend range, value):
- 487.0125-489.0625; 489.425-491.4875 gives 1.07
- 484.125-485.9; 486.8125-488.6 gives 0.95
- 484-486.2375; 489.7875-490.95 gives 1.03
